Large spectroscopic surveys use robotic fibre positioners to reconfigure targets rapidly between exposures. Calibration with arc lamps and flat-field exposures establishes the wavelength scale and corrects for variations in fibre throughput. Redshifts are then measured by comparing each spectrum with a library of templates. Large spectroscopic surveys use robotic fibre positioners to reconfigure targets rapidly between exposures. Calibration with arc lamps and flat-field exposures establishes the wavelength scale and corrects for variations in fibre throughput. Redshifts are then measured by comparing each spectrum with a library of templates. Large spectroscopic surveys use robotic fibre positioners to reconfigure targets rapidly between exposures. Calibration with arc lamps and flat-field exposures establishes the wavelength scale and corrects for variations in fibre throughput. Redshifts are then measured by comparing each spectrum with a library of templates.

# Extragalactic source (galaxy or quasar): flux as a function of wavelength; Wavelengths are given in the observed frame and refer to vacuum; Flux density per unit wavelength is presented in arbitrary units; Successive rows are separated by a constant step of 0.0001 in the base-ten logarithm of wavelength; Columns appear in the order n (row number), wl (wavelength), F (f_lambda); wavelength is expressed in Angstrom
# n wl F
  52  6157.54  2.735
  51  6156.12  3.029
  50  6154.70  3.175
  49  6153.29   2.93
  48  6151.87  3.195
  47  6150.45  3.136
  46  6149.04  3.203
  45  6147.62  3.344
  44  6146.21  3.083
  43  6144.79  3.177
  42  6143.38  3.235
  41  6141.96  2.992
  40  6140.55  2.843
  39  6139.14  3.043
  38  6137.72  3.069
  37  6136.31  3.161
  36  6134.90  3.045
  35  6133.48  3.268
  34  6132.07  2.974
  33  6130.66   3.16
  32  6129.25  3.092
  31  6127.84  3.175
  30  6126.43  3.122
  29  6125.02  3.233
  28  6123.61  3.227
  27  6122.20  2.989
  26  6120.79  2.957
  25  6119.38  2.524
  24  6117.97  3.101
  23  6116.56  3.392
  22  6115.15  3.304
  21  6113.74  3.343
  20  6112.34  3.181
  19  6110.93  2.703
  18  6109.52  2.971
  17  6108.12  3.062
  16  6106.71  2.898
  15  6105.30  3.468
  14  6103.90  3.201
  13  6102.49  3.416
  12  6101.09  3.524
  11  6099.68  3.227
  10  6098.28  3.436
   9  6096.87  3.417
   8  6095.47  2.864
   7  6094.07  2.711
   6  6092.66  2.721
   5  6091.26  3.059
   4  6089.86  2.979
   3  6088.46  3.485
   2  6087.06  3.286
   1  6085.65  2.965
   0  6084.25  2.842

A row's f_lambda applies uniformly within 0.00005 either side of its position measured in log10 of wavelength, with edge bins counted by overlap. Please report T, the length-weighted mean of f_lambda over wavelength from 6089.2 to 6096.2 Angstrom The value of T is 2.87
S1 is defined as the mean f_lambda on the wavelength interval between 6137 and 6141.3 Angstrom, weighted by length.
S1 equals 2.99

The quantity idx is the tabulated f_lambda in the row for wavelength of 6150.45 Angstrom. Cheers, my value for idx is 3.136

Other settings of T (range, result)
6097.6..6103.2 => 3.4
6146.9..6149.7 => 3.27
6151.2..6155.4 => 3.1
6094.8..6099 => 3.24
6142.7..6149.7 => 3.21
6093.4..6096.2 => 2.8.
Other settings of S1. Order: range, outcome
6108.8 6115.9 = 3.1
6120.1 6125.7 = 3.1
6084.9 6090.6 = 3.17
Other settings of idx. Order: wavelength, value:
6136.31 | 3.161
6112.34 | 3.181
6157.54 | 2.735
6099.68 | 3.227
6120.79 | 2.957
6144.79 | 3.177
